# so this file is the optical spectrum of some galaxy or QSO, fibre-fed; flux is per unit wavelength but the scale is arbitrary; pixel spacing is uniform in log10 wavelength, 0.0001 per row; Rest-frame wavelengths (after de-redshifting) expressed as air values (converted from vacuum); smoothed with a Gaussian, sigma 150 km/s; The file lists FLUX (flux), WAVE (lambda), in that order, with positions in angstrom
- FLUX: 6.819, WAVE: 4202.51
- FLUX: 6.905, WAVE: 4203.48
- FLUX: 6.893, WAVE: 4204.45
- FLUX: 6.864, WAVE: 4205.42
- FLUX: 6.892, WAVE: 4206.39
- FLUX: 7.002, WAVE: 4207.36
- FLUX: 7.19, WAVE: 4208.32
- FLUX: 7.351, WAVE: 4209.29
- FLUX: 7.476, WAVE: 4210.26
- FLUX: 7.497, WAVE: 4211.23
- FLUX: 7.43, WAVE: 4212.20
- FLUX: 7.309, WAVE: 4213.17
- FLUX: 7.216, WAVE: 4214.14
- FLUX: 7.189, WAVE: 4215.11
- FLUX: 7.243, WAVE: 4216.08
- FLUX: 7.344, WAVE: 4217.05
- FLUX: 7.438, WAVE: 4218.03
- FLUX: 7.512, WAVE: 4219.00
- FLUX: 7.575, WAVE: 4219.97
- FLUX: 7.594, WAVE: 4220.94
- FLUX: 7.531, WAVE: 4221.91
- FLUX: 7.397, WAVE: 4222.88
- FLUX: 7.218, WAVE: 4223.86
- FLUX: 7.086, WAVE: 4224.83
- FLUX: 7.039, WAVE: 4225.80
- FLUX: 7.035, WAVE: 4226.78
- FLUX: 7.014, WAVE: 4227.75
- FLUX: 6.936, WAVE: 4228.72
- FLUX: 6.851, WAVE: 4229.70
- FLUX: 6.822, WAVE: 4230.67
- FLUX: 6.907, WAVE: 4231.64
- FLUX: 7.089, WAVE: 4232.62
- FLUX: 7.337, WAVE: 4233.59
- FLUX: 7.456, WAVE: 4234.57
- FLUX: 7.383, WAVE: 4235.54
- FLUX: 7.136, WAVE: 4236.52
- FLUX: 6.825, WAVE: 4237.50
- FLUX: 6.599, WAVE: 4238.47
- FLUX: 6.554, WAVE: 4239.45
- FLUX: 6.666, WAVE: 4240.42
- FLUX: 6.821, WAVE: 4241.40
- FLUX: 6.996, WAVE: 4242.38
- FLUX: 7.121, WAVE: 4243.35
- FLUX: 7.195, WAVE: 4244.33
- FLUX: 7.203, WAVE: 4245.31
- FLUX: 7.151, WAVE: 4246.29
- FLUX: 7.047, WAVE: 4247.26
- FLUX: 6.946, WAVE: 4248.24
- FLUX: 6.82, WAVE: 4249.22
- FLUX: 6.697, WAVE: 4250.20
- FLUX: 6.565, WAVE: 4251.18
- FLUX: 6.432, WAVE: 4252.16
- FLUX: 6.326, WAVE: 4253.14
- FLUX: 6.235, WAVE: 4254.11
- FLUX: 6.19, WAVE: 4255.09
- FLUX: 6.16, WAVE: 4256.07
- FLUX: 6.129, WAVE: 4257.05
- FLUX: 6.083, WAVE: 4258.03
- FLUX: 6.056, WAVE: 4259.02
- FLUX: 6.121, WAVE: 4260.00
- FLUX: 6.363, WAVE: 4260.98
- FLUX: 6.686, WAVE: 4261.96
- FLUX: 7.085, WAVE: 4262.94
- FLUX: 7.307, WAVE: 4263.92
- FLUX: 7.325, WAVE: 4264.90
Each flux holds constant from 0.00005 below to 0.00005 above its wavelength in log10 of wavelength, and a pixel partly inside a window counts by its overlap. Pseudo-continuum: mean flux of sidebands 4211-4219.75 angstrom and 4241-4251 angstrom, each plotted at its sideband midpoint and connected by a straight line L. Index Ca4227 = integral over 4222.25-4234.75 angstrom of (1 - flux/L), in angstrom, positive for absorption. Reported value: 0.2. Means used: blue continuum 7.35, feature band 7.09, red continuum 6.99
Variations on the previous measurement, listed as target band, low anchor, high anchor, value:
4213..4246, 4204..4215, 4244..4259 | -1.1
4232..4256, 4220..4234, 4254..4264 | -0.4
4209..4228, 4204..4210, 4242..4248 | -0.7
